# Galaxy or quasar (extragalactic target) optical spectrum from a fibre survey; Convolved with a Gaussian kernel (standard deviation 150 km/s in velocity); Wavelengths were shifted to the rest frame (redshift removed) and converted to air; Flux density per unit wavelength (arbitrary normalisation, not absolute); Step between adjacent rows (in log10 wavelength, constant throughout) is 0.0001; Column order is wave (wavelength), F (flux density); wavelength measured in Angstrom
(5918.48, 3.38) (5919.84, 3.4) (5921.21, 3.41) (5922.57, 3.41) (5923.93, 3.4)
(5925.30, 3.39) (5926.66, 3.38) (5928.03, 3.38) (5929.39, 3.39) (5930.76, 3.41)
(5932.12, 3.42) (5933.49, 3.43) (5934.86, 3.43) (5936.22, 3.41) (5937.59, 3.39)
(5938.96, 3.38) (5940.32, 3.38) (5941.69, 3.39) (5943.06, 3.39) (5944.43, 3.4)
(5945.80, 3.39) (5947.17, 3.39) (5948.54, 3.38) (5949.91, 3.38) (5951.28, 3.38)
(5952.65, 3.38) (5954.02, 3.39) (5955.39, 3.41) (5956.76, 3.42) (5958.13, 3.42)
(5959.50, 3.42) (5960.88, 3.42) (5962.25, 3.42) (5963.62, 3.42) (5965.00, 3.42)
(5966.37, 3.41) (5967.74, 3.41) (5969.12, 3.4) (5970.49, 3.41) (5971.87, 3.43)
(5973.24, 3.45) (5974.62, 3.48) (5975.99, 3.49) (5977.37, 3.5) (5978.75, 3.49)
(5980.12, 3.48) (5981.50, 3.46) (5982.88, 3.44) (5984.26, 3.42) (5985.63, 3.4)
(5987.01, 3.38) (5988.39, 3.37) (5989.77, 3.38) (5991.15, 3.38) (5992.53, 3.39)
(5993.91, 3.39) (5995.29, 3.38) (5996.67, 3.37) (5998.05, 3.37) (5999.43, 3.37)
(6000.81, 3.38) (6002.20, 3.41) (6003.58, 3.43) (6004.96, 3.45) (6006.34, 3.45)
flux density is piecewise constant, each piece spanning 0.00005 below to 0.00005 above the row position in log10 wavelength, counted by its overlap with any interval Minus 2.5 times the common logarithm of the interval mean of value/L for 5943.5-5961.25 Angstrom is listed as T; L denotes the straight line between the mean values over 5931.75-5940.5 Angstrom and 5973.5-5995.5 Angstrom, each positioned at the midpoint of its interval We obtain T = 0.005 mag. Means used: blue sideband 3.41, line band 3.4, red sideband 3.43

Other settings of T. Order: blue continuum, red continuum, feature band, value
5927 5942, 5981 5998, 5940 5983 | -0.01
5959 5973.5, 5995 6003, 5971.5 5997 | -0.01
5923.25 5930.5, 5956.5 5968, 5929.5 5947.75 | 0.00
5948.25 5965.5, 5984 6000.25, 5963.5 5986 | -0.02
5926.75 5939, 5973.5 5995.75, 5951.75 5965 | 0.00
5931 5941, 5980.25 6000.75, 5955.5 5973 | -0.01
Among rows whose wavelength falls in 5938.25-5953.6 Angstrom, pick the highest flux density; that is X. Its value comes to 3.4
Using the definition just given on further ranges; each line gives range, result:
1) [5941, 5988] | 3.5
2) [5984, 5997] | 3.42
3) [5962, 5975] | 3.48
